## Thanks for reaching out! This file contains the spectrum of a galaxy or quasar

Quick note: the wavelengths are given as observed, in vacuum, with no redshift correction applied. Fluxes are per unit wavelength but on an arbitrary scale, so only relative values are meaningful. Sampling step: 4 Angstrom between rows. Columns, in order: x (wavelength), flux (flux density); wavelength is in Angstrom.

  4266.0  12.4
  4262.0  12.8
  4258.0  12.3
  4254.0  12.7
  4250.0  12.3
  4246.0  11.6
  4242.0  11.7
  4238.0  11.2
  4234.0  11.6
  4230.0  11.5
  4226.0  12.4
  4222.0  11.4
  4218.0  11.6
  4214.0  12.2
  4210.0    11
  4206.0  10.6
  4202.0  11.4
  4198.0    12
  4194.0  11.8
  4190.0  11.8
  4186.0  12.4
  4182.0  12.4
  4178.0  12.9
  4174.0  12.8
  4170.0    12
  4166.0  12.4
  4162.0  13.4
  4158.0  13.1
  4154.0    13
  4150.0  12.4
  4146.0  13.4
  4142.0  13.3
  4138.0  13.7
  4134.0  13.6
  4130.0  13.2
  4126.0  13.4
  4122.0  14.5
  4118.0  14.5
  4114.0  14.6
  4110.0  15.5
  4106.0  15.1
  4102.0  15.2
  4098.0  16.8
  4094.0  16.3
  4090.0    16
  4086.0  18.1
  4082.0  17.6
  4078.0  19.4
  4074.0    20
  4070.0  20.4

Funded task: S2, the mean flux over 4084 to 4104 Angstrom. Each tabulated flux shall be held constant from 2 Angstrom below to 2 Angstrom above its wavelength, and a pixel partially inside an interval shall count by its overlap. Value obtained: 16.5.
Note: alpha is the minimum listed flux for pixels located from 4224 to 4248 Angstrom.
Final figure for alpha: 11.2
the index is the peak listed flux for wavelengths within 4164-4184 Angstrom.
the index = 12.9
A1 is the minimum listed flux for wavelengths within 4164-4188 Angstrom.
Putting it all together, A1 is 12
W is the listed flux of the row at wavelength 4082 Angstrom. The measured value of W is 17.6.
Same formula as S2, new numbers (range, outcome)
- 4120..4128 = 13.9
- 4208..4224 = 11.5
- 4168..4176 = 12.4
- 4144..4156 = 12.9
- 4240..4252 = 11.9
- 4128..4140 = 13.5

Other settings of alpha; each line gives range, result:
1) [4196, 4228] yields 10.6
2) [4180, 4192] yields 11.8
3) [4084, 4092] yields 16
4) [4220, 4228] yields 11.4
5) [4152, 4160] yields 13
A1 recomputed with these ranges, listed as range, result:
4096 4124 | 14.5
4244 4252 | 11.6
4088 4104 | 15.2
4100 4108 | 15.1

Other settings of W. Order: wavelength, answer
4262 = 12.8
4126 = 13.4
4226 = 12.4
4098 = 16.8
